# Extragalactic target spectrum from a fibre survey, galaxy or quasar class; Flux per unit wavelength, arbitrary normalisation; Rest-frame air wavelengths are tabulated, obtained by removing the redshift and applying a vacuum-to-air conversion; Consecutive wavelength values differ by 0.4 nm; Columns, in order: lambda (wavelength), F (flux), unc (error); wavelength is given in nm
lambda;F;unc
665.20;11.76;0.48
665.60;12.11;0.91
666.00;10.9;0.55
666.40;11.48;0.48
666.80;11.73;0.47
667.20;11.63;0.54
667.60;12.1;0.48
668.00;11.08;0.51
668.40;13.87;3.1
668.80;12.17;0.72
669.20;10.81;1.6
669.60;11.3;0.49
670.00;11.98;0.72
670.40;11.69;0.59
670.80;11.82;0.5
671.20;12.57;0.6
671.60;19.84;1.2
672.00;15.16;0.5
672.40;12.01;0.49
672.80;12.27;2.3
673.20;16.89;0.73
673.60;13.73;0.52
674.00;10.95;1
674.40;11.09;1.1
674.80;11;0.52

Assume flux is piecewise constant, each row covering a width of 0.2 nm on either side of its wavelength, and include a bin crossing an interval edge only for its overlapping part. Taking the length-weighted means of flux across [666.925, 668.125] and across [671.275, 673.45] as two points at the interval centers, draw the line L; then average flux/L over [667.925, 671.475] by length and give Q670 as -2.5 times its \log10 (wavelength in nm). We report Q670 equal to 0.09 mag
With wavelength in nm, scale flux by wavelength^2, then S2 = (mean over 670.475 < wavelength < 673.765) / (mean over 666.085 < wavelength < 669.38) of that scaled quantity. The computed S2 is 1.2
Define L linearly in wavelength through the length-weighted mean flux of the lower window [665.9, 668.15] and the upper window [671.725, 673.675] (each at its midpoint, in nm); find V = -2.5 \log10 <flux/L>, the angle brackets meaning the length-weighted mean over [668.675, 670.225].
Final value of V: 0.10 mag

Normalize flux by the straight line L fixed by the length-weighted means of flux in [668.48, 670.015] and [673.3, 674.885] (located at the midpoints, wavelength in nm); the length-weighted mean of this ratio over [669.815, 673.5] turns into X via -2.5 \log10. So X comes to -0.16 mag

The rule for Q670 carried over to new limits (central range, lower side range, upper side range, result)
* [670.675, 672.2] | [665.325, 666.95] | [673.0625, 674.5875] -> -0.191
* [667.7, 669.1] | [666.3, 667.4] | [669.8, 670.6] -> -0.047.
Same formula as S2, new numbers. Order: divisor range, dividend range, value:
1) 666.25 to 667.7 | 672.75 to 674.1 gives 1.20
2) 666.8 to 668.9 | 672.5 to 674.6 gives 1.08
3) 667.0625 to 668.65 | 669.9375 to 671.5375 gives 1.05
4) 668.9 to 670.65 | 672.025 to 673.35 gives 1.21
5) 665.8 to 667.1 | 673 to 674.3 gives 1.22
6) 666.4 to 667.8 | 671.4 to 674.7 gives 1.20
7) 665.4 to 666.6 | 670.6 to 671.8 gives 1.30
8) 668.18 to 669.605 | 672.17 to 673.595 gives 1.15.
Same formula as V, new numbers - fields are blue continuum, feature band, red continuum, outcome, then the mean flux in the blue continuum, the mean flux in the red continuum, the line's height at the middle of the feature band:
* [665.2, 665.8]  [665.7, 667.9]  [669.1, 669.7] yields 0.01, 12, 11.1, 11.7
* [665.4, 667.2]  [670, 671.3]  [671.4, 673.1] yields 0.17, 11.6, 14.9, 14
